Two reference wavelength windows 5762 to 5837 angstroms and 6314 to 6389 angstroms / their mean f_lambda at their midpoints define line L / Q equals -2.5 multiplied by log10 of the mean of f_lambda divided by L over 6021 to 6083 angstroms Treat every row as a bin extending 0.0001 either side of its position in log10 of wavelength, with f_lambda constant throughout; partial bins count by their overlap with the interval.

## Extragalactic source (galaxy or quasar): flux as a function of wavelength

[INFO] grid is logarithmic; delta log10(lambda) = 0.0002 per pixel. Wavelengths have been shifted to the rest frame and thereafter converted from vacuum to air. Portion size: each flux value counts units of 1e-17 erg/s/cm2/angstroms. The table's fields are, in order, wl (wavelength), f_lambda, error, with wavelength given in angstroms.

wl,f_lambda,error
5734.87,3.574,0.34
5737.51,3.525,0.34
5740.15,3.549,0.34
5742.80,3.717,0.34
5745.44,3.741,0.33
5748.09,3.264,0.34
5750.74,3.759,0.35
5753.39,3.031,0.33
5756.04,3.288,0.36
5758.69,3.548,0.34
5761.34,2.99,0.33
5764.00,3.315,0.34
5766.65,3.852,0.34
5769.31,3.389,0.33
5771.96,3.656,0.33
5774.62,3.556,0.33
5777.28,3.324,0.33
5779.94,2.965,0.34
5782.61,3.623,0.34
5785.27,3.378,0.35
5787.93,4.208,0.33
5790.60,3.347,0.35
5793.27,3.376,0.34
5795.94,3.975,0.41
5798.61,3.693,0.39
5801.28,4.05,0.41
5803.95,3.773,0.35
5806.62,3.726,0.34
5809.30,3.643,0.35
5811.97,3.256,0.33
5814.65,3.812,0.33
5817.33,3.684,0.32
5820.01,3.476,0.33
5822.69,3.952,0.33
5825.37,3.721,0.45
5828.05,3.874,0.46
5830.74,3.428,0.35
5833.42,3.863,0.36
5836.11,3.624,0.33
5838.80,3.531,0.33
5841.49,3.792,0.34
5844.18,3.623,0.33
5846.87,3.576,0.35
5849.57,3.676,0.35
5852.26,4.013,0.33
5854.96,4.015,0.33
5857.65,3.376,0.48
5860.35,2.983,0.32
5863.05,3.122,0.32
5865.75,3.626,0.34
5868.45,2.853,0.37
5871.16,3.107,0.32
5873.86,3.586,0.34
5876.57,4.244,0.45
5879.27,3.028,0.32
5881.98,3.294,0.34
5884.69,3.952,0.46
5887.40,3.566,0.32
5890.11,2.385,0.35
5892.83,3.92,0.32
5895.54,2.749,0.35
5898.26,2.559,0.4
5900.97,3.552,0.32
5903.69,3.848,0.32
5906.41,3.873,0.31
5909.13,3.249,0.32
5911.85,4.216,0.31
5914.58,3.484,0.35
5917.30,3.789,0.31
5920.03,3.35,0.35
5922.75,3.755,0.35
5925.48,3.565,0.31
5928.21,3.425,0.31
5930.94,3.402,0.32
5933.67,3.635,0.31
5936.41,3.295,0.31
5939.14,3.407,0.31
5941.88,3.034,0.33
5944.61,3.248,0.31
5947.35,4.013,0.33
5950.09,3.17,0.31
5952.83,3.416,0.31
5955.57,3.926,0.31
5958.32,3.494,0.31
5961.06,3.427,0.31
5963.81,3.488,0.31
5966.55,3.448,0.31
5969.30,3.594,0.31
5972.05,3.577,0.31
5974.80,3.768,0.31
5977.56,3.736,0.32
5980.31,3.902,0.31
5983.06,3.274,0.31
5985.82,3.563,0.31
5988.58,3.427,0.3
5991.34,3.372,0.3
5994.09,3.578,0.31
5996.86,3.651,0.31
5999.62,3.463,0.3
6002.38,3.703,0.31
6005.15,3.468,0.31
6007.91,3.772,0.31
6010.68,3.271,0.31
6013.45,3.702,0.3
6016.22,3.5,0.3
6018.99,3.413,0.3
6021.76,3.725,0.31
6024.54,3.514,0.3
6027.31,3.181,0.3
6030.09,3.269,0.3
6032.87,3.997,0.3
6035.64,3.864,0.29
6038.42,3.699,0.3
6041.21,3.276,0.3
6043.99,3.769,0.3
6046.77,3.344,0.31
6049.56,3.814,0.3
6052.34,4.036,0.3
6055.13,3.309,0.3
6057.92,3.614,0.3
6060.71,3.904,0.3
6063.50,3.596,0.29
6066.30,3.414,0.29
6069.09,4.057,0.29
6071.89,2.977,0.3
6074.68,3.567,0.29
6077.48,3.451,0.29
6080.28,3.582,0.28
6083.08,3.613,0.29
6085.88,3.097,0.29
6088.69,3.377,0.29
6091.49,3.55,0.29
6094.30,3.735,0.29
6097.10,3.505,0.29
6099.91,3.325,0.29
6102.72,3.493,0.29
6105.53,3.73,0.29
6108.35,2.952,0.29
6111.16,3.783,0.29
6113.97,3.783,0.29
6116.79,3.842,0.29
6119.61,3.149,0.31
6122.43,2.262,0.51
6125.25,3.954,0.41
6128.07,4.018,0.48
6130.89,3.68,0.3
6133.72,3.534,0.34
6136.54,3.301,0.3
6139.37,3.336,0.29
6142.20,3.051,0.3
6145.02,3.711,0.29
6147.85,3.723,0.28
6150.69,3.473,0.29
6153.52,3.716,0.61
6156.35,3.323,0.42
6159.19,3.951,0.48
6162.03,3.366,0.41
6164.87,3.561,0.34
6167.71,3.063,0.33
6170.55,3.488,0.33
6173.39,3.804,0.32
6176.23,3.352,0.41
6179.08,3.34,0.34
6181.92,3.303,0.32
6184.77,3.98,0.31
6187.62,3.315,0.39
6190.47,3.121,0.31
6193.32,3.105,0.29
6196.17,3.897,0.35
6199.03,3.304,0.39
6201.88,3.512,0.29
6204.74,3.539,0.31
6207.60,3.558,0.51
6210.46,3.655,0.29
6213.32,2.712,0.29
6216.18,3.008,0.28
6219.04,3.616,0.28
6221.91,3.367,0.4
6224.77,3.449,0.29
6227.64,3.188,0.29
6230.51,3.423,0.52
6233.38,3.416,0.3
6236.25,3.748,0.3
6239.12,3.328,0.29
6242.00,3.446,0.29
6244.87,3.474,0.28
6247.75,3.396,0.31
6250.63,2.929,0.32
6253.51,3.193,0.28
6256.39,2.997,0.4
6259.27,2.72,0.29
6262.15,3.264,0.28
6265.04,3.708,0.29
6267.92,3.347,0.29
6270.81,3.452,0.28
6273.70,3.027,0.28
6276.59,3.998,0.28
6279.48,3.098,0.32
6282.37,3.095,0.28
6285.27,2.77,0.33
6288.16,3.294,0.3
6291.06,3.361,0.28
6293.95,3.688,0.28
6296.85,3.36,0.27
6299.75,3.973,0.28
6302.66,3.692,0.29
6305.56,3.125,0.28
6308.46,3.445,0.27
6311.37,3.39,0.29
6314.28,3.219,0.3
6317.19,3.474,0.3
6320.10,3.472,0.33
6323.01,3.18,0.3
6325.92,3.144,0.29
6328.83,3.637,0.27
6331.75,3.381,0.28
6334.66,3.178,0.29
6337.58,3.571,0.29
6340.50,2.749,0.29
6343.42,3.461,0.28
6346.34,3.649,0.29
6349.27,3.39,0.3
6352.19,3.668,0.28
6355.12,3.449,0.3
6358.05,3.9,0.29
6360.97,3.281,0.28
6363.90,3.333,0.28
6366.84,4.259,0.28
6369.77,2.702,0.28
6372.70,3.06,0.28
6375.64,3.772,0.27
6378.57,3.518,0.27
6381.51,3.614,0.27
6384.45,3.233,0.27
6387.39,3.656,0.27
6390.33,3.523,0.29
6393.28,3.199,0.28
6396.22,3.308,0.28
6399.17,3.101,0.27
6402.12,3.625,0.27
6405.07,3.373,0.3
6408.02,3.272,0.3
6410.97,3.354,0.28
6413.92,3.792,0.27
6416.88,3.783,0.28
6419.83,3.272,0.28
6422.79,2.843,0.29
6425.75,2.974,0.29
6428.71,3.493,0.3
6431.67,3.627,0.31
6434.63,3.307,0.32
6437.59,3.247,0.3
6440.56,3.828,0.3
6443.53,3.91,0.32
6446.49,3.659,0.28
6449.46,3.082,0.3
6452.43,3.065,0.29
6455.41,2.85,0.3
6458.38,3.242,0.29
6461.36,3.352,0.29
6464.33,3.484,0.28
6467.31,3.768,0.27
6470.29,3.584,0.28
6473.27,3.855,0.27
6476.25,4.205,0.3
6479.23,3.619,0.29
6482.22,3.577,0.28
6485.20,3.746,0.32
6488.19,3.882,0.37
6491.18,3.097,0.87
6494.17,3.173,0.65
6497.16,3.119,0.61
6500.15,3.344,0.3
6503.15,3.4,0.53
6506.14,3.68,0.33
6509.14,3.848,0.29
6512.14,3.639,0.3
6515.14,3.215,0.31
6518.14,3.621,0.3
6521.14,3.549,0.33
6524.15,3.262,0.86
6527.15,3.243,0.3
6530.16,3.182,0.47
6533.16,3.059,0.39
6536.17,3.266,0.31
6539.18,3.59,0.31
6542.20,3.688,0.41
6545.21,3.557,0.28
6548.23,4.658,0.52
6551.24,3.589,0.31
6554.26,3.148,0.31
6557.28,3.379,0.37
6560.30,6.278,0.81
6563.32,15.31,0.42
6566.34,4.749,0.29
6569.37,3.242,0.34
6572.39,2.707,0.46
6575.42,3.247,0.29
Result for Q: -0.02 mag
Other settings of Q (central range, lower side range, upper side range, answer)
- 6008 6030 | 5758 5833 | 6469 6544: 0.03 mag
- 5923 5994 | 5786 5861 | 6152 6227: 0.03 mag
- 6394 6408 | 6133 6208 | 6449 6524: 0.05 mag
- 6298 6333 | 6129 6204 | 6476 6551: 0.02 mag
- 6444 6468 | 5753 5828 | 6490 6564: 0.17 mag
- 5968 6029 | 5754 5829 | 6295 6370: -0.01 mag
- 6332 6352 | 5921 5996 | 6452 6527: 0.04 mag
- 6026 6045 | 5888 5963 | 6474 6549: -0.03 mag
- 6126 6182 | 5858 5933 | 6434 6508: -0.02 mag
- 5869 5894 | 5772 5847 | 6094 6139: 0.05 mag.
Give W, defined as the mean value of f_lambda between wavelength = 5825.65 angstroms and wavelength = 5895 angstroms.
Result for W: 3.52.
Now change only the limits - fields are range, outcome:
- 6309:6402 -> 3.41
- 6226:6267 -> 3.3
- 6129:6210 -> 3.48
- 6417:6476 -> 3.42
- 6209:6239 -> 3.36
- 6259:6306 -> 3.37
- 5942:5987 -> 3.55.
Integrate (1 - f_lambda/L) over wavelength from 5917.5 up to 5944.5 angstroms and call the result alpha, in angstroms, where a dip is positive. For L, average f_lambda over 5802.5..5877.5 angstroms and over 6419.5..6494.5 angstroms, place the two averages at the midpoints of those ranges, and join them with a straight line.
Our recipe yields 1.09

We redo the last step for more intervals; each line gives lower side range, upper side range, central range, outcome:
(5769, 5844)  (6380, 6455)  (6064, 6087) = 0.34 angstroms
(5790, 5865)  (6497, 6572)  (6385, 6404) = 2.94 angstroms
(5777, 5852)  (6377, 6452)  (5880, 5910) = 2.21 angstroms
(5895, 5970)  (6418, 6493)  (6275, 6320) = 0.92 angstroms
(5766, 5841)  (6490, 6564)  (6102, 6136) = 2.24 angstroms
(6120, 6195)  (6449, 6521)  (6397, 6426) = 1.03 angstroms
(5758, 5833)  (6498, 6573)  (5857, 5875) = 2.06 angstroms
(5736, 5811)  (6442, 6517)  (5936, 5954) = 0.82 angstroms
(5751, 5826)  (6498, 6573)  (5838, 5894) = 1.99 angstroms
